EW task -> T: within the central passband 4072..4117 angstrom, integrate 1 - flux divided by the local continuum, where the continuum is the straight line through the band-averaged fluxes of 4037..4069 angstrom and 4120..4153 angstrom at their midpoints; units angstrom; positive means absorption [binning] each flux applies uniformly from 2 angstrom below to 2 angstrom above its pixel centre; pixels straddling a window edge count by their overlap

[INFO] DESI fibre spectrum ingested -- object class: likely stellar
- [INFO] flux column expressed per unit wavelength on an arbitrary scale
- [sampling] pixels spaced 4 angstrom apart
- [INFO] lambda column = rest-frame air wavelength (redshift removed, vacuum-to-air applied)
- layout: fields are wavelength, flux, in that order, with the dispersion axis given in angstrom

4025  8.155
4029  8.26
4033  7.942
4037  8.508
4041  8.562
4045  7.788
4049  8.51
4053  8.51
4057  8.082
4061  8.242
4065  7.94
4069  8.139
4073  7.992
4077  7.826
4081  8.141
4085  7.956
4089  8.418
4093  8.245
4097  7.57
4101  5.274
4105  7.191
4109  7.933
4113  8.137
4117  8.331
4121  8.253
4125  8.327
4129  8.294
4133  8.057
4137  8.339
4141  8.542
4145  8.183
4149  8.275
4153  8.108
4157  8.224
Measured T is 2.9 angstrom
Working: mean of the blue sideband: 8.24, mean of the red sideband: 8.27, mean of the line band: 7.72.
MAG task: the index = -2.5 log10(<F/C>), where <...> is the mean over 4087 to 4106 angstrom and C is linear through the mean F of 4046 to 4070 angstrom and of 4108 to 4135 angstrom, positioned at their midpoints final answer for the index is 0.12 mag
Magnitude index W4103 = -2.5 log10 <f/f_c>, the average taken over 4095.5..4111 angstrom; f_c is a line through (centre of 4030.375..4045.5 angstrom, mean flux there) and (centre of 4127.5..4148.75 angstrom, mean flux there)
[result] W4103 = 0.18 mag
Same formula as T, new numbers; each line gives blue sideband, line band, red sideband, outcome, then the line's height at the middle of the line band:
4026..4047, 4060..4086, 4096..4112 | -1.6 angstrom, 7.57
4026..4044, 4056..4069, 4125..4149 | 0.3 angstrom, 8.28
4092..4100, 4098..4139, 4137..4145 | 0.9 angstrom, 7.97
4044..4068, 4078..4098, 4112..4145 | 0.4 angstrom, 8.23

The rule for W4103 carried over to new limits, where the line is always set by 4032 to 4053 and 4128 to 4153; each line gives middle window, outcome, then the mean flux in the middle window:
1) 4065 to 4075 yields 0.03 mag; 8.04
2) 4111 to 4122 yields 0.00 mag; 8.24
